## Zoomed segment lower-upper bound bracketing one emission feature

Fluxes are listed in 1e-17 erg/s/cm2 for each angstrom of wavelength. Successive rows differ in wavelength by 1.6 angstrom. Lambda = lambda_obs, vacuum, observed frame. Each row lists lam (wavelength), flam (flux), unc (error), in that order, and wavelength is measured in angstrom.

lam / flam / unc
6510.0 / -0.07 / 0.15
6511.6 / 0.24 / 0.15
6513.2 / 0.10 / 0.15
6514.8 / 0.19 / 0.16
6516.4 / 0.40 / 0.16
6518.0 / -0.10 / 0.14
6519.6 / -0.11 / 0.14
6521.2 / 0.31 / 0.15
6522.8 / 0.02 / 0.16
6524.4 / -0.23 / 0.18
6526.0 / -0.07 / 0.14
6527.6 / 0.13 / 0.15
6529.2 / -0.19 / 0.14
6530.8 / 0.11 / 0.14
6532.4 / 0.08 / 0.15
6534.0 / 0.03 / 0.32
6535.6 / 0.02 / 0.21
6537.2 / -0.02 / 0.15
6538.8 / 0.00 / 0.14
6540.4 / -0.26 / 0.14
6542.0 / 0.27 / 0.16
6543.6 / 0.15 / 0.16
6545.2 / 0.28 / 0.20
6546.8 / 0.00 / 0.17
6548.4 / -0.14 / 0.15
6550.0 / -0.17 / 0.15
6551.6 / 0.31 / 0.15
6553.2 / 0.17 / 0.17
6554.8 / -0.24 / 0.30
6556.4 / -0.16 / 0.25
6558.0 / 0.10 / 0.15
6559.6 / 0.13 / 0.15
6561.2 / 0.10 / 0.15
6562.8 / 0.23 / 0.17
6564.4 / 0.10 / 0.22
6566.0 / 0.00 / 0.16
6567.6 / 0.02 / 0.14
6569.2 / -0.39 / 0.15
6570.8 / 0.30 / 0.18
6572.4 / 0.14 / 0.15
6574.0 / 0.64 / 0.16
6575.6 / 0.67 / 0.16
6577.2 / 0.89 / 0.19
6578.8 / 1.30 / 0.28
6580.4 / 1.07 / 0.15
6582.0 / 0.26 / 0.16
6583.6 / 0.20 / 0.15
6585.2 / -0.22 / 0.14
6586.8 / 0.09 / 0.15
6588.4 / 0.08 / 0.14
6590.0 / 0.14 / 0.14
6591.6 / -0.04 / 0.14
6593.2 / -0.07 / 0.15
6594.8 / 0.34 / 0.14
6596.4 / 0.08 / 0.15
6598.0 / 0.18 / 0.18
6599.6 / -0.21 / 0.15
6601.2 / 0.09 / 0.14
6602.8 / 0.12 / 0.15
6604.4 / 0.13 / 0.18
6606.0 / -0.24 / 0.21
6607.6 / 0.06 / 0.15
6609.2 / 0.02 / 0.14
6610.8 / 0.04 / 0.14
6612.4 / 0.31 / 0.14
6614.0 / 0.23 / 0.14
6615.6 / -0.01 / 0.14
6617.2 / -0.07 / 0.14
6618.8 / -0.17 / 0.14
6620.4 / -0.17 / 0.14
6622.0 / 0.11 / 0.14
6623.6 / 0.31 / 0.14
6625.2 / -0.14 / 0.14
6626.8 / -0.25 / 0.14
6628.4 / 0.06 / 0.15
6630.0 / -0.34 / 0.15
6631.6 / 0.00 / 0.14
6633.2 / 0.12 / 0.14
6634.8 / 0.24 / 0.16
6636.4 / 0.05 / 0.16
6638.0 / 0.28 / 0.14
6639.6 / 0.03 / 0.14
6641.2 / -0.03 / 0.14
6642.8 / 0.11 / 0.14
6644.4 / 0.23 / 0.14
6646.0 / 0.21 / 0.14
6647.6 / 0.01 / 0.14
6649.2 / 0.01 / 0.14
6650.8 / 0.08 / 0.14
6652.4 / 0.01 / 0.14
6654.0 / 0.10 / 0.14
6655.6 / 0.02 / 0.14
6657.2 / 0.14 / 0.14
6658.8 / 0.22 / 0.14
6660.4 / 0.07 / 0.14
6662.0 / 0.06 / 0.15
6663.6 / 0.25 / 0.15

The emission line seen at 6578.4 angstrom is [O II] 3727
